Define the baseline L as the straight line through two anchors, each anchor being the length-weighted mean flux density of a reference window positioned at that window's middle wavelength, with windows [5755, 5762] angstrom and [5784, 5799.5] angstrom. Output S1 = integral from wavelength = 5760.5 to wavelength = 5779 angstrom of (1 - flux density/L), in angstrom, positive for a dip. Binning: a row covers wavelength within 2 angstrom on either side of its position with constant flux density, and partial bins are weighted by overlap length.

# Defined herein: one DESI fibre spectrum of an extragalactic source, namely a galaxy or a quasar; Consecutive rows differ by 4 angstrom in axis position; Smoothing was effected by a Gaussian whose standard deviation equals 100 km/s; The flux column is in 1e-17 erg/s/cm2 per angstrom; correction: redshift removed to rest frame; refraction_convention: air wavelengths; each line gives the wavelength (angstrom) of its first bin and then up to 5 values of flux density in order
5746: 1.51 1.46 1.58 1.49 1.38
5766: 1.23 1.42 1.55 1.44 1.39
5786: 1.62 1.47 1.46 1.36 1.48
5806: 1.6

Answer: 0.9 angstrom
